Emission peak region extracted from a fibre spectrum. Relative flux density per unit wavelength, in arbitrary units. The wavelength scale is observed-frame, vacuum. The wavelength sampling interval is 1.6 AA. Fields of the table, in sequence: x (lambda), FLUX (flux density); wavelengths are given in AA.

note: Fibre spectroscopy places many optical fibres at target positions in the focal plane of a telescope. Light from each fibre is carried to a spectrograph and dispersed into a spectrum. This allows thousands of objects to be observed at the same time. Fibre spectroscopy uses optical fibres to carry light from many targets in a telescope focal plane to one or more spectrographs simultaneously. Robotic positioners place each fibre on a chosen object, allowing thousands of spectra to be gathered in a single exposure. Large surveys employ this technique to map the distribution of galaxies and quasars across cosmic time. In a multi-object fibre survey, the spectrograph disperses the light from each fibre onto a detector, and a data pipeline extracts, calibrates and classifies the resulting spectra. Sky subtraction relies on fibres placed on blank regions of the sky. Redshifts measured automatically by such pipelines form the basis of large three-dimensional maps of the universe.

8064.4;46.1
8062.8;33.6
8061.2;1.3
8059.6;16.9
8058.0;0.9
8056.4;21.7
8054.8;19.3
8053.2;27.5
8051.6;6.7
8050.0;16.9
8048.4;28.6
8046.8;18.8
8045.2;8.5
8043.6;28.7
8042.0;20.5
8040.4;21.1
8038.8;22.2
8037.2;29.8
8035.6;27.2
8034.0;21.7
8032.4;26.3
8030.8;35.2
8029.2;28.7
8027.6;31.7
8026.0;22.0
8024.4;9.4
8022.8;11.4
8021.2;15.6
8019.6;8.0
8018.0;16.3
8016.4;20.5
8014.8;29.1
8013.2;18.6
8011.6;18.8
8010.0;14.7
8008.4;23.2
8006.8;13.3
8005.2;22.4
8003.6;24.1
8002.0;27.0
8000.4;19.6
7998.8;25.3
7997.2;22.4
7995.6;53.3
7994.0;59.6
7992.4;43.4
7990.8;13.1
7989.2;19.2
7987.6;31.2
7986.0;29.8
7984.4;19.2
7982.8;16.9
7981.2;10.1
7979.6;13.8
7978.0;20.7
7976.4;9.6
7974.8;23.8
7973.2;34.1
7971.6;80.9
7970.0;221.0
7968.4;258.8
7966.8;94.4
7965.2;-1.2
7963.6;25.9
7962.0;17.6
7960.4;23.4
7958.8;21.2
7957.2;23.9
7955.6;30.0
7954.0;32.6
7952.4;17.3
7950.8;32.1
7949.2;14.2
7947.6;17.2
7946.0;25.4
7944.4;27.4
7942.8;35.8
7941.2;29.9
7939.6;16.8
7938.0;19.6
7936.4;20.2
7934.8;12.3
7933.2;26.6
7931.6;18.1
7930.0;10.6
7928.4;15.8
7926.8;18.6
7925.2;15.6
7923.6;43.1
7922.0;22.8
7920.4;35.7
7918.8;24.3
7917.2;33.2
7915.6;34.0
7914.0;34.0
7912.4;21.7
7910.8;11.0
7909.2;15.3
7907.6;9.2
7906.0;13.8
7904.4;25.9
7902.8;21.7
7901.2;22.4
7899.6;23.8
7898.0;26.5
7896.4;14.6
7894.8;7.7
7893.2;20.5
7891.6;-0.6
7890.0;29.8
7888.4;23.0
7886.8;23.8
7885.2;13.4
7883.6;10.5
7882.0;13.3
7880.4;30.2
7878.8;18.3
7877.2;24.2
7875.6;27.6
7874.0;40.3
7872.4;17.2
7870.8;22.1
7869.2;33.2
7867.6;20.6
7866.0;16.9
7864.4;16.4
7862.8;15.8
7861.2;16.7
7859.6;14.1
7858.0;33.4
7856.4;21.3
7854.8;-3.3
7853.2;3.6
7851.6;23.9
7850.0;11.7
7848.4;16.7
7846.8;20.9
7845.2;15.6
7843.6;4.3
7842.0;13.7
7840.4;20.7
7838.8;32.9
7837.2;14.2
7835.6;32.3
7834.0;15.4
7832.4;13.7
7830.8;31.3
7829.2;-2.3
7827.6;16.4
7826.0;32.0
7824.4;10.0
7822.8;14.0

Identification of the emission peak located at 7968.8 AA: H-alpha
